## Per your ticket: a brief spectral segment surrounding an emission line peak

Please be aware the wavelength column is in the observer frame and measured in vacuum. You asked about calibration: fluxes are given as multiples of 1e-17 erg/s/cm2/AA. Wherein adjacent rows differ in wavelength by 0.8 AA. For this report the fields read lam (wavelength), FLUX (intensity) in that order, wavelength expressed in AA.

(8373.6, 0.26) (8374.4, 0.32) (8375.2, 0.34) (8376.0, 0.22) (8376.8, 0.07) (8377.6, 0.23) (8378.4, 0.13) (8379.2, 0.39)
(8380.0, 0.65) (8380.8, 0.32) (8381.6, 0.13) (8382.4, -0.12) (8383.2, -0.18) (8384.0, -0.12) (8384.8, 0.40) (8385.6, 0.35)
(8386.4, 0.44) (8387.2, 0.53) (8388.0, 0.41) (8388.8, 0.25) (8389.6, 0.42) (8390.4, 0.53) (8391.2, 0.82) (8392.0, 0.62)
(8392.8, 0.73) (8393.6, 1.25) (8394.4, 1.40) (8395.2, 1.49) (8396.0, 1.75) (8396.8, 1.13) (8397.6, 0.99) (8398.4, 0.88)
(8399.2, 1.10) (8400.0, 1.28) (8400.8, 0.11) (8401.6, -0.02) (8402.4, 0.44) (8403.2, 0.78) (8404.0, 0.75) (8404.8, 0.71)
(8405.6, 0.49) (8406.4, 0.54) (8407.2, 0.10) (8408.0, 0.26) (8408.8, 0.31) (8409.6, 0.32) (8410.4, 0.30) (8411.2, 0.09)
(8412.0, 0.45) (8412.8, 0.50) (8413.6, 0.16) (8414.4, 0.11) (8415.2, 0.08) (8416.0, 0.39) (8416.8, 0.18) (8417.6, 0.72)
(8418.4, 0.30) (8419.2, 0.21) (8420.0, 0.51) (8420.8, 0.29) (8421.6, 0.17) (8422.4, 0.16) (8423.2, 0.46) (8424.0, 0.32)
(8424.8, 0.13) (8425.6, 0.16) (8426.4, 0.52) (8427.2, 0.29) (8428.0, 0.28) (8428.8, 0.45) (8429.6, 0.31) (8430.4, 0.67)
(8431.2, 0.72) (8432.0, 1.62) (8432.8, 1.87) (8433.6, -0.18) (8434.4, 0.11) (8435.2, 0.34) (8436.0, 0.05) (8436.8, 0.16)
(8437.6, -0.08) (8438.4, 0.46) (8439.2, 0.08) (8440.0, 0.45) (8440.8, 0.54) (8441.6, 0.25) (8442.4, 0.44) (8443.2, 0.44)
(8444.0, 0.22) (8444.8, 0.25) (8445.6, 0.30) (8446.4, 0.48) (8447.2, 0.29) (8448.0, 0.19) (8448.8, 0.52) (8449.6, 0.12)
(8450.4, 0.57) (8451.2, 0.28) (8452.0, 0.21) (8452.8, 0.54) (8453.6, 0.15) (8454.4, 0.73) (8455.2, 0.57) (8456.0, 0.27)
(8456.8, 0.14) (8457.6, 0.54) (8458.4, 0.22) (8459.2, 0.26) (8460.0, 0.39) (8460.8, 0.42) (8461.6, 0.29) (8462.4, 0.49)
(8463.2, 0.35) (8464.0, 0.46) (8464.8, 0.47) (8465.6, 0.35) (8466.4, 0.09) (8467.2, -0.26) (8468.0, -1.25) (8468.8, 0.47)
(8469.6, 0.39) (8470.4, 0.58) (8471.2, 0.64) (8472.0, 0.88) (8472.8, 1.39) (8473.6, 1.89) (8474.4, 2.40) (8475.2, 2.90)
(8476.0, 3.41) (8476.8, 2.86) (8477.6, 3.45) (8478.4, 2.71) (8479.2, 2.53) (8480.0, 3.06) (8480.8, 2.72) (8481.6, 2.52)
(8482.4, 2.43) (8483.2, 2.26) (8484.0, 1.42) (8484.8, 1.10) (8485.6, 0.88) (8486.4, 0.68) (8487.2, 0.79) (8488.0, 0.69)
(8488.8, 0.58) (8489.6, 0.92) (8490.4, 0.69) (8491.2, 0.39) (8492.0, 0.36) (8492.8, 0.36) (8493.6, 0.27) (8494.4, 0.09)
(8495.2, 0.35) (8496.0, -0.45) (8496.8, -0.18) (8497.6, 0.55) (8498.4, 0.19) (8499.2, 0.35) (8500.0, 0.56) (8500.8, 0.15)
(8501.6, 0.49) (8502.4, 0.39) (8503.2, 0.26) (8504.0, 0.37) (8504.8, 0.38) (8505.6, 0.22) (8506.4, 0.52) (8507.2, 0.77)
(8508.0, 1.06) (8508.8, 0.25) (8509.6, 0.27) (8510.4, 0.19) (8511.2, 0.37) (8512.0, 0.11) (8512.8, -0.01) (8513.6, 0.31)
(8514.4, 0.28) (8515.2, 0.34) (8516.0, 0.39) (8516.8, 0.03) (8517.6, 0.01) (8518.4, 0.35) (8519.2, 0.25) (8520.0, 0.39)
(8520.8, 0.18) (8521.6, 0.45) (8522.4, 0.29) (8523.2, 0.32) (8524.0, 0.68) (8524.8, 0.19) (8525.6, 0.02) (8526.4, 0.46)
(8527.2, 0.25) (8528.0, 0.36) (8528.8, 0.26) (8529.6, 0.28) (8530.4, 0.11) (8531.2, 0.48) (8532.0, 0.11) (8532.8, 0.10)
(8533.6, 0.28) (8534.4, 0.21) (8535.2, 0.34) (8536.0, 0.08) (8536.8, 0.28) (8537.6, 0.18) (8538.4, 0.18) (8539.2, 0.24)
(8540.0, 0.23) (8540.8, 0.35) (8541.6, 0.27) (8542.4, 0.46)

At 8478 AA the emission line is [O III]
